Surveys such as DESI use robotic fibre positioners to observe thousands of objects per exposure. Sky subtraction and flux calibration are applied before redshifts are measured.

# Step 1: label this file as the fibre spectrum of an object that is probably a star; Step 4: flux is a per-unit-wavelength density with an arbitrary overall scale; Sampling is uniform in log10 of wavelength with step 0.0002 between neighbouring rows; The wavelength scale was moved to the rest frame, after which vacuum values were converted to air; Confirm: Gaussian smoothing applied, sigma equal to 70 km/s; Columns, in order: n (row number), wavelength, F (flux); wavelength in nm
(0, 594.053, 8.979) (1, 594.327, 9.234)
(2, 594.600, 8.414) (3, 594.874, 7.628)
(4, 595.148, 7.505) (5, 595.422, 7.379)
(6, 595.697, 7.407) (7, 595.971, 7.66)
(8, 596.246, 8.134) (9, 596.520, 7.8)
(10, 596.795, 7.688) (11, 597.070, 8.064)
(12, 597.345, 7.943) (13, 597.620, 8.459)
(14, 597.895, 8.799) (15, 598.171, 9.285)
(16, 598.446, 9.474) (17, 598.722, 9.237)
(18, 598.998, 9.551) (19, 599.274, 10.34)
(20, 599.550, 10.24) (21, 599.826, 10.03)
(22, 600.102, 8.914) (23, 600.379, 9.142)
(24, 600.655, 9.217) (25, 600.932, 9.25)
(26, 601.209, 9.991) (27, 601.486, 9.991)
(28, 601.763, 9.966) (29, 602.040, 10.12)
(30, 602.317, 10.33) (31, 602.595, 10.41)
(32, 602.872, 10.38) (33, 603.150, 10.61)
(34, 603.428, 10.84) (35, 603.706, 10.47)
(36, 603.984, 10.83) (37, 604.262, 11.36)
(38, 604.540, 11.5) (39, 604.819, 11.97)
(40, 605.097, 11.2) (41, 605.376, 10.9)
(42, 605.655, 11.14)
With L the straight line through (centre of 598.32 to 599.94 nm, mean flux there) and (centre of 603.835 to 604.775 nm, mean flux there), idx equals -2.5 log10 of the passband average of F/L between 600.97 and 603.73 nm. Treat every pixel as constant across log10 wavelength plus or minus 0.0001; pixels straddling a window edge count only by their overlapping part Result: 0.05 mag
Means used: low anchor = 9.81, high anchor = 11.3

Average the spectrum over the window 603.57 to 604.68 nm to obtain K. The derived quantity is 11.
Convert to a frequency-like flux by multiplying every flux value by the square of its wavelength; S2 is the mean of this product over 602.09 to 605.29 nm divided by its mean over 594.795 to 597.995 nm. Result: 1.42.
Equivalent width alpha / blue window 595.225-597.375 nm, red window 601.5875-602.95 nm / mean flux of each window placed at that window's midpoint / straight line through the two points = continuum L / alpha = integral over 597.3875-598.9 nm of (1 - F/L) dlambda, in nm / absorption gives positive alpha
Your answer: -0.09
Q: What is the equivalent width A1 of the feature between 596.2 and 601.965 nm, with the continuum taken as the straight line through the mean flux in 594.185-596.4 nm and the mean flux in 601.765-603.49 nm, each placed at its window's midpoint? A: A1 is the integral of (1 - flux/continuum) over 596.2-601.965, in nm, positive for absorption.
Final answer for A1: 0.04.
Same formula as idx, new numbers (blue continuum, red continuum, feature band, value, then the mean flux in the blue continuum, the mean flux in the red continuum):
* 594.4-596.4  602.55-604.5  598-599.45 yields -0.07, 7.78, 10.8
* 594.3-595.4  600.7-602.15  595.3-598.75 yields 0.05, 8.01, 9.81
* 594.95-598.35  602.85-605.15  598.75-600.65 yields -0.04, 8.02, 11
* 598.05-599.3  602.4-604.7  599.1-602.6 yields 0.03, 9.51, 10.8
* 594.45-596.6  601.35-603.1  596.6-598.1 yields 0.03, 7.75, 10.2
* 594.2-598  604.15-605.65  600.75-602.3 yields 0.02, 8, 11.4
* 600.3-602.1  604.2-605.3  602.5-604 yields 0.01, 9.67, 11.5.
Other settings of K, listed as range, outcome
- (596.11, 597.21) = 7.92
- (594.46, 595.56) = 7.74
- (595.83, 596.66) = 7.86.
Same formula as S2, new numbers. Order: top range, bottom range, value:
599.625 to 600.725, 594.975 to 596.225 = 1.26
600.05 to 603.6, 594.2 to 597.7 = 1.28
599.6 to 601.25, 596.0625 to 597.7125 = 1.19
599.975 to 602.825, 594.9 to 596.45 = 1.30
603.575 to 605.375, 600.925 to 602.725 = 1.12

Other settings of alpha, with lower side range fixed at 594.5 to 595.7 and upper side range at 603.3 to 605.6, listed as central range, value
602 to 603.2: 0.01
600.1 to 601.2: 0.05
